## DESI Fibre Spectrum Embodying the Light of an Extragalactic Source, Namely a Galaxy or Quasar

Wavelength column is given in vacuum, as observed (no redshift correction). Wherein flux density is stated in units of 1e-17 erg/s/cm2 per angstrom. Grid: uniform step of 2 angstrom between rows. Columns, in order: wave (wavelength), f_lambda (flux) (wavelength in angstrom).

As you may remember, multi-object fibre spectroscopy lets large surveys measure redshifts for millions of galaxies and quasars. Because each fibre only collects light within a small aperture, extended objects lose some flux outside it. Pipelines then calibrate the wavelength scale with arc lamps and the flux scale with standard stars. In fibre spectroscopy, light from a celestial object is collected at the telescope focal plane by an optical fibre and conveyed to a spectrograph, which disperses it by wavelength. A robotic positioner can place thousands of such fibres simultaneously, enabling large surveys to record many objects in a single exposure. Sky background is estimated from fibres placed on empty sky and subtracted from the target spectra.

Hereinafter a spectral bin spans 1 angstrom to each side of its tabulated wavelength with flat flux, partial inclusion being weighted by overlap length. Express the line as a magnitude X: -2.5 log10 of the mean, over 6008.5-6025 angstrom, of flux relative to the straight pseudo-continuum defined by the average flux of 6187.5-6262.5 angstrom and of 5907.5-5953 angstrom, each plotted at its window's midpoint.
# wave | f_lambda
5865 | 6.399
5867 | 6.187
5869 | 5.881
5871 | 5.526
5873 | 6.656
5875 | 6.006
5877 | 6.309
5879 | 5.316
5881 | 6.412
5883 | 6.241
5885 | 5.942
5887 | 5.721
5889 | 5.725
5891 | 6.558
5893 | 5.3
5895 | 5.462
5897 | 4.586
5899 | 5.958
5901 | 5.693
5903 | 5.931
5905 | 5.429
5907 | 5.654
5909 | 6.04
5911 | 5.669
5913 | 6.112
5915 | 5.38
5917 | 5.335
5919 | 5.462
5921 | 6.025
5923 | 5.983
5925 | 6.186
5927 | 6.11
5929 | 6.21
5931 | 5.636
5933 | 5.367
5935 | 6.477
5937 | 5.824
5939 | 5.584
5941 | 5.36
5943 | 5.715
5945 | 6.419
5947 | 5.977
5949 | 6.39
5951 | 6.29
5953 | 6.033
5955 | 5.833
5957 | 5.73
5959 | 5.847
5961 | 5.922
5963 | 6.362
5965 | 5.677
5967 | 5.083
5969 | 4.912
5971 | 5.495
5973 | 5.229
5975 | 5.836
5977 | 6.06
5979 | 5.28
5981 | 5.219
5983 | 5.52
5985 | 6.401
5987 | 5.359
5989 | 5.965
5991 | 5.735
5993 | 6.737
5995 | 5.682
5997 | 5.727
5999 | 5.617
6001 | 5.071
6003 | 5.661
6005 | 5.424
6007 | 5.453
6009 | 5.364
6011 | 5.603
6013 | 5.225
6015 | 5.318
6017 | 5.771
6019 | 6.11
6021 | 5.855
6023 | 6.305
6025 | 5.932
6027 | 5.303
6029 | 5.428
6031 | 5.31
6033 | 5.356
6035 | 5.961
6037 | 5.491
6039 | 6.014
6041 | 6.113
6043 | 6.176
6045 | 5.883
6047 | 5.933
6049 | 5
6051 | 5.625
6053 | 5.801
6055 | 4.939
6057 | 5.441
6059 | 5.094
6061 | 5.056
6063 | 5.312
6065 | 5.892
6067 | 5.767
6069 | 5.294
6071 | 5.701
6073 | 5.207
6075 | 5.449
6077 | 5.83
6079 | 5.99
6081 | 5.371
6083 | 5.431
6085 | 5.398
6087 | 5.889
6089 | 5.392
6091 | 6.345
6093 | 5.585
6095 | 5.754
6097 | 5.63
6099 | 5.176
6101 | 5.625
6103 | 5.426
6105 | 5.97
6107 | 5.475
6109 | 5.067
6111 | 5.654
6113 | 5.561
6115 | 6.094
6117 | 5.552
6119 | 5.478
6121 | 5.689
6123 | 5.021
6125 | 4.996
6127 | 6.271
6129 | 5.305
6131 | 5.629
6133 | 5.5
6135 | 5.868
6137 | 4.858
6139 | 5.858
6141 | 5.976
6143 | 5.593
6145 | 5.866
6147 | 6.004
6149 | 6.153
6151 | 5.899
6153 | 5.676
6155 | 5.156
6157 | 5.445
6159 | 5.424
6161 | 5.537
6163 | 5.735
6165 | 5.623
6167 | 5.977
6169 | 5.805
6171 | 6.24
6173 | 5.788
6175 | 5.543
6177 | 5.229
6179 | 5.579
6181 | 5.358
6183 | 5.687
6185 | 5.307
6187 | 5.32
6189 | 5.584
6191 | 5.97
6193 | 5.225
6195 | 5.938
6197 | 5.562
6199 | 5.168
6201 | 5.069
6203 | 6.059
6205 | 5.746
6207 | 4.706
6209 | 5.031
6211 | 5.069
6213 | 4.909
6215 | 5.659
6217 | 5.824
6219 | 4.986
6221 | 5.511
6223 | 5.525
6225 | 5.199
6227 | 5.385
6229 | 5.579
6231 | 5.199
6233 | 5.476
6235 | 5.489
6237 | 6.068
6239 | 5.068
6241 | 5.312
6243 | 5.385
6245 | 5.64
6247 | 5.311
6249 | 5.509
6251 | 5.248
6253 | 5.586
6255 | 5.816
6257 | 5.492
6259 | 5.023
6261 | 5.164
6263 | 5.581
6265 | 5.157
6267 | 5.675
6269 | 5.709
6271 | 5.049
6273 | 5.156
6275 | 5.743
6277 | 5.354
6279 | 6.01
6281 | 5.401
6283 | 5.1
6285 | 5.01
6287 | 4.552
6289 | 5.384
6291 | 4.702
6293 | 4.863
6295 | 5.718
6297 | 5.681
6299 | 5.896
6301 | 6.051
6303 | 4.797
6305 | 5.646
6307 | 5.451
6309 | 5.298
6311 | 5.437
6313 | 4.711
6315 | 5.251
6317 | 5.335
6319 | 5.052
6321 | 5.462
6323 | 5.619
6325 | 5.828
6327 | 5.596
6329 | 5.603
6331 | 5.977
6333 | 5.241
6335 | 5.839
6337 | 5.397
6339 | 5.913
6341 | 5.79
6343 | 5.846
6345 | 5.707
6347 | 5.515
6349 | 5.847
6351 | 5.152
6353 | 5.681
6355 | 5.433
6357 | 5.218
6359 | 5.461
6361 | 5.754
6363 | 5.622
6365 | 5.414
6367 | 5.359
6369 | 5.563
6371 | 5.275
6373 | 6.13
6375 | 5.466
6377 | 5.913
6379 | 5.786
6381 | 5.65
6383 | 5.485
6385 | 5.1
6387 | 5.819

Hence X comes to 0.01 mag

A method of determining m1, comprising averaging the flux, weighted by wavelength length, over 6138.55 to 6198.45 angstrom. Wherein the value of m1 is 5.66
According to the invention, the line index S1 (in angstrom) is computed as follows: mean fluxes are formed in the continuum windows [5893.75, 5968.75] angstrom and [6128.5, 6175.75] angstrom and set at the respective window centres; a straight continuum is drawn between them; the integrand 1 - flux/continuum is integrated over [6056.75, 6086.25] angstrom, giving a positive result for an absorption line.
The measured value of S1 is 1.2 angstrom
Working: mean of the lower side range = 5.79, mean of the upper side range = 5.69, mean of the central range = 5.49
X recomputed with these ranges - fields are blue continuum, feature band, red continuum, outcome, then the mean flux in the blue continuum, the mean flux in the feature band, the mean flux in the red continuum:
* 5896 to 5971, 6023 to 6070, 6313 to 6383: 0.03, 5.79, 5.59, 5.57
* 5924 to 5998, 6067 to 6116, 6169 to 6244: 0.00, 5.82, 5.6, 5.46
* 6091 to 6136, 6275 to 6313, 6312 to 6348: 0.04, 5.58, 5.35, 5.54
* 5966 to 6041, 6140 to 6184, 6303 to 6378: -0.02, 5.62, 5.7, 5.53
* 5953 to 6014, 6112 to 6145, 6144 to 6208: 0.01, 5.64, 5.59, 5.61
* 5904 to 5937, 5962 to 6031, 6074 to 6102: 0.02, 5.82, 5.63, 5.63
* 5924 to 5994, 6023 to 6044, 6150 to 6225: 0.00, 5.82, 5.74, 5.51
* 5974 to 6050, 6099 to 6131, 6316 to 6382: 0.02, 5.69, 5.54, 5.59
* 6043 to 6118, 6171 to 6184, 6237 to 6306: -0.02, 5.57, 5.59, 5.39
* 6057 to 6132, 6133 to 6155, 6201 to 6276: -0.05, 5.55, 5.73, 5.4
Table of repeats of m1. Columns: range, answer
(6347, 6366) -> 5.51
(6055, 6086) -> 5.46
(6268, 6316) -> 5.33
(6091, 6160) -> 5.61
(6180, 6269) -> 5.43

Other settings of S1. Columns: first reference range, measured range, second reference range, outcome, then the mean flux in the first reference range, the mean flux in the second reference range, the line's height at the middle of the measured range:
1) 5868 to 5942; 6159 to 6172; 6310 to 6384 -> -0.3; 5.81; 5.55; 5.66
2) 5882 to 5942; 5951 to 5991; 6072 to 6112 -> 0.1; 5.77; 5.58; 5.71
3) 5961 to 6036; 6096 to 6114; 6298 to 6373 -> 0.3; 5.63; 5.52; 5.6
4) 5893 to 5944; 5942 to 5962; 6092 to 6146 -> -1.1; 5.72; 5.57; 5.69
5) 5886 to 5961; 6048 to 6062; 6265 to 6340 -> 1.0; 5.81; 5.42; 5.67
